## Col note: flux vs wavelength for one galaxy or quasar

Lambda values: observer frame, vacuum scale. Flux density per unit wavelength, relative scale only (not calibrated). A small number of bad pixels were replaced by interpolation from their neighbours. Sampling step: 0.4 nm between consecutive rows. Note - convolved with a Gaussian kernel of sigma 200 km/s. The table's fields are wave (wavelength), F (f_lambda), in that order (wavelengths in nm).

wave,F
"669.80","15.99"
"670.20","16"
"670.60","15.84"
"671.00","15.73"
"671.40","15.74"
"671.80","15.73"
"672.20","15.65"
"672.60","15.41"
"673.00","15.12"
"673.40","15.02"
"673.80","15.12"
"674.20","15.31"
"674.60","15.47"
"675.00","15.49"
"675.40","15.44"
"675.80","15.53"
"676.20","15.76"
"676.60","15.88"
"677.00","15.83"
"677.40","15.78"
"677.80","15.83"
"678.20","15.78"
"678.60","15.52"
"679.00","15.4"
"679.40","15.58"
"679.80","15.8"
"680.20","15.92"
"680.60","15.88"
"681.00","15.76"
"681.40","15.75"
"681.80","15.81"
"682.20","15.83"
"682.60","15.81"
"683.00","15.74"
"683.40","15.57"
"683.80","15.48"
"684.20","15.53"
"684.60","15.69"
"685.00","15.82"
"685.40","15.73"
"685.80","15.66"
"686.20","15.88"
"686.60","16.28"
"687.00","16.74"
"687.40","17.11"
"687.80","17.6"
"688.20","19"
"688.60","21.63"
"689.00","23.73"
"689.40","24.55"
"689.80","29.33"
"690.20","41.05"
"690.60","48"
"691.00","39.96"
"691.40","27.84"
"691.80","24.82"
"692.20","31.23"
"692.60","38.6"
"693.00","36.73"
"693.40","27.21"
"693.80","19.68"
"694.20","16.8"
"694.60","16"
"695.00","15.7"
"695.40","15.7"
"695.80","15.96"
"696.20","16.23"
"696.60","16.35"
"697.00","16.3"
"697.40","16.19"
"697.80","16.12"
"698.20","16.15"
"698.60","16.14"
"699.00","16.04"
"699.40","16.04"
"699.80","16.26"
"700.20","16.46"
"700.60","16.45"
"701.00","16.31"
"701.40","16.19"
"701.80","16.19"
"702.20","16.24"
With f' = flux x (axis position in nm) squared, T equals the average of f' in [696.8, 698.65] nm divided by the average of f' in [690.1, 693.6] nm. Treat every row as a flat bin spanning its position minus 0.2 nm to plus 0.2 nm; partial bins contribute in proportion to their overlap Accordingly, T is 0.47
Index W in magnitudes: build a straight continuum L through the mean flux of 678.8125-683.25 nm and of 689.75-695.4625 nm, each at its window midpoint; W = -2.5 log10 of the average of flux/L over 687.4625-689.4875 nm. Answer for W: 0.16 mag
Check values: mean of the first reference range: 15.8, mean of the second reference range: 28.9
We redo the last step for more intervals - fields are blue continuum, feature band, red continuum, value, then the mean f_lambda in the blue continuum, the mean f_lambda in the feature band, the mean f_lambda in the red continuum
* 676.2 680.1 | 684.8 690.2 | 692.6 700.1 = -0.16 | 15.7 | 20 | 18.6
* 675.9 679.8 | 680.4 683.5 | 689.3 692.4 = 0.33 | 15.7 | 15.8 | 33.6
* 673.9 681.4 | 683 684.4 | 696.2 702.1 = 0.02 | 15.7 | 15.6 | 16.2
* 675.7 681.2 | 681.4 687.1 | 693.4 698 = 0.02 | 15.7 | 15.8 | 16.9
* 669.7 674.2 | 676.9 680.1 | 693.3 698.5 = 0.02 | 15.6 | 15.7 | 17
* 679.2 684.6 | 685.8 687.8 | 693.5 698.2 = -0.03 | 15.7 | 16.5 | 16.7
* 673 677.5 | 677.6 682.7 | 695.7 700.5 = -0.01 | 15.5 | 15.7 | 16.2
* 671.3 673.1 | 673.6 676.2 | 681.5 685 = 0.01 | 15.5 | 15.4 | 15.7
